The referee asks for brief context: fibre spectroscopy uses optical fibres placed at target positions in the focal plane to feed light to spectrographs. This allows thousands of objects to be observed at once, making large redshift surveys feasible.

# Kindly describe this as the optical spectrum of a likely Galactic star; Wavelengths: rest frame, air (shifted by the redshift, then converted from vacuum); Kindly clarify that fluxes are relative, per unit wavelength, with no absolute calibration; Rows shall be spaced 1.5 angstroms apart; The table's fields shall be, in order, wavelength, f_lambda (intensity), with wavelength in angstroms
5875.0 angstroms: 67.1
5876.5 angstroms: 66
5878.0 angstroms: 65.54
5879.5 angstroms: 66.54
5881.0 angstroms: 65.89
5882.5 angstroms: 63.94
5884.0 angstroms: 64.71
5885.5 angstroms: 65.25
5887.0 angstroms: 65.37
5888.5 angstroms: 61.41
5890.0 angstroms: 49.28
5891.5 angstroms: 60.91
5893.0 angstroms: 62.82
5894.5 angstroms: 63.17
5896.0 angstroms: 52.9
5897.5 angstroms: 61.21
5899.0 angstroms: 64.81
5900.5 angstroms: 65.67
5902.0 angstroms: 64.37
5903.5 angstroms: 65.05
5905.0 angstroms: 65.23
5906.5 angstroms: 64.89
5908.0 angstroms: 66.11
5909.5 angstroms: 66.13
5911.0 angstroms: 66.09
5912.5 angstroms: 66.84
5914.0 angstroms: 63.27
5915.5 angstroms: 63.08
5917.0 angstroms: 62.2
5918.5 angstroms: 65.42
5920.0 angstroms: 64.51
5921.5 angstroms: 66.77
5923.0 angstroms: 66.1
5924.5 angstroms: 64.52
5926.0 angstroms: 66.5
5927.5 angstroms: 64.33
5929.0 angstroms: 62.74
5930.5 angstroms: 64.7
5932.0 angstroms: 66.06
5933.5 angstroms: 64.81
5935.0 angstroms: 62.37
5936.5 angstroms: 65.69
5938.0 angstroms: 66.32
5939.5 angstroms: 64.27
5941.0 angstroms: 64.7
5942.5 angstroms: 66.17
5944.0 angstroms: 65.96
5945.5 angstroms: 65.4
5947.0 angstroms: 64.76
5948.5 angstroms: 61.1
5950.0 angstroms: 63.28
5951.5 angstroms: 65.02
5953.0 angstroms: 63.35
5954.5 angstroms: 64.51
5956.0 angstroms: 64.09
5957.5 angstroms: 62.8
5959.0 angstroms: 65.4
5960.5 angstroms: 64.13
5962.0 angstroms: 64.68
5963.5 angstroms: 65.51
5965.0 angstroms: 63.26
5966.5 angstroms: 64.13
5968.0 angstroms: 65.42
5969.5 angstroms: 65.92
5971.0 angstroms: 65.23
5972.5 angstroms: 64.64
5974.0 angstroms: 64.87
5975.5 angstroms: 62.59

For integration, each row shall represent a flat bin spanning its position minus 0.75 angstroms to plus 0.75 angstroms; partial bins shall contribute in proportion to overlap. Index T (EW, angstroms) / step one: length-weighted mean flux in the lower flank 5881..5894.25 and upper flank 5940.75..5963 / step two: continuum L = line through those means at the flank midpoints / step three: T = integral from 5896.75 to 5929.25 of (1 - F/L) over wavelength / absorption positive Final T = -0.99 angstroms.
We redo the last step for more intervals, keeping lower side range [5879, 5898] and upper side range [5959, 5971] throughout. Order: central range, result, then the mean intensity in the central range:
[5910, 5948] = -0.94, 64.9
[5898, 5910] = -0.54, 65.2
